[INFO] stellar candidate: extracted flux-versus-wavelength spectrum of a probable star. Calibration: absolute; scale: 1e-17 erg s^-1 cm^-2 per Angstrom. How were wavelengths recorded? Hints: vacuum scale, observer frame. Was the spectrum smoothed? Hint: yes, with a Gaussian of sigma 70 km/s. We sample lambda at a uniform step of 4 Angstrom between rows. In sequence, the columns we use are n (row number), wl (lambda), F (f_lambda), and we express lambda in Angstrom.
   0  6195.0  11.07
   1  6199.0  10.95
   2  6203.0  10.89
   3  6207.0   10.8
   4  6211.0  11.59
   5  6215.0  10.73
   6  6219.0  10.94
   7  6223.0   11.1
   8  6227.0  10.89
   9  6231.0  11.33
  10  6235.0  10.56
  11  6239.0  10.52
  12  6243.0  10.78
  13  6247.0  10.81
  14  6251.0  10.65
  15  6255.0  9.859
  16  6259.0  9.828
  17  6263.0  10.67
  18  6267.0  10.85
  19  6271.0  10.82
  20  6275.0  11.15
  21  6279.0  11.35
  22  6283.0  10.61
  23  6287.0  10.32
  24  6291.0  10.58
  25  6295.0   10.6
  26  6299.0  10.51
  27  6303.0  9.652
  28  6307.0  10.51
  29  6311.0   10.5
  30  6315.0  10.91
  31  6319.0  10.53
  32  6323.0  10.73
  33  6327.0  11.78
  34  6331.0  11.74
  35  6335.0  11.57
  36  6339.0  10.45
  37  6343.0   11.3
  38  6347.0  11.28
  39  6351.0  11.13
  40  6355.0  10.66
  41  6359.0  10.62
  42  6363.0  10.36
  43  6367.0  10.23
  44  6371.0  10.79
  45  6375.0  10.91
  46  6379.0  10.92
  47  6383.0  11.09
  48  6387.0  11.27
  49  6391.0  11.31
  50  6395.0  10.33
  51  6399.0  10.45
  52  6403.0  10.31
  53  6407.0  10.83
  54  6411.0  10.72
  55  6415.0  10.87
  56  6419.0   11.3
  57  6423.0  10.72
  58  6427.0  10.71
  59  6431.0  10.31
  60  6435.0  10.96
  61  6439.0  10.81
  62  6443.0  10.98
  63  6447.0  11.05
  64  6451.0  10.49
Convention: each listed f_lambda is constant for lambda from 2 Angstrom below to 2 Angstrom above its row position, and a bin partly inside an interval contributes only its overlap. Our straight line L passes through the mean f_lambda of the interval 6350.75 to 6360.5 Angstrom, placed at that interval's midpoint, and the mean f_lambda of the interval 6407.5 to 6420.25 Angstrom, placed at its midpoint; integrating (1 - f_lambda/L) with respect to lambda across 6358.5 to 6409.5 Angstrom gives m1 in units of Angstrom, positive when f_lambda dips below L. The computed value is 0.5 Angstrom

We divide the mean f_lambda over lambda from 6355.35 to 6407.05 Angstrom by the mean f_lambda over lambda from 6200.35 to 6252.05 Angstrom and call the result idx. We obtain 0.98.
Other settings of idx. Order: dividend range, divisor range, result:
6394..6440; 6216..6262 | 1.00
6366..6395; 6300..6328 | 1.03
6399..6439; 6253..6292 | 1.01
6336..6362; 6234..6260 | 1.04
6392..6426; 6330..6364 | 0.97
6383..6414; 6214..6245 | 0.99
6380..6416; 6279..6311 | 1.03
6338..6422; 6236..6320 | 1.02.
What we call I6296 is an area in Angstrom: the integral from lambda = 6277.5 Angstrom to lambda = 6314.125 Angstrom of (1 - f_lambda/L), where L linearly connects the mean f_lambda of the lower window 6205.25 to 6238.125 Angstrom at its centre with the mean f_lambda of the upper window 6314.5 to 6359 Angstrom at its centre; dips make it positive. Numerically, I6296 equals 1.8 Angstrom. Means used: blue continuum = 11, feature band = 10.5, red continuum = 11.1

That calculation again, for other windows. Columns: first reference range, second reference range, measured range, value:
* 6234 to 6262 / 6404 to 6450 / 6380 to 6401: -0.3 Angstrom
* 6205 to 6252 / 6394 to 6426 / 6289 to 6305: 0.7 Angstrom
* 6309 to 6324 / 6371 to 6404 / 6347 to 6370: 0.2 Angstrom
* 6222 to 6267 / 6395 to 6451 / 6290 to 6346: -0.8 Angstrom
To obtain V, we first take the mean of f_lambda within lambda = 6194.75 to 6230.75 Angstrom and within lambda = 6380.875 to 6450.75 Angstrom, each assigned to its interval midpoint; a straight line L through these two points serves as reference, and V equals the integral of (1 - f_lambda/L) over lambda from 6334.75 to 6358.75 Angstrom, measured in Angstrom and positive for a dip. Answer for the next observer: -0.3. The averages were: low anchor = 11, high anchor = 10.8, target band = 11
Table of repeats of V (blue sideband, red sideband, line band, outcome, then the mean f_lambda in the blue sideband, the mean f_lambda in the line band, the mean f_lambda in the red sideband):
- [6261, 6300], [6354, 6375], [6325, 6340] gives -1.1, 10.8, 11.4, 10.6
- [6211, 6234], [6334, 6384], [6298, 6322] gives 1.0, 11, 10.4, 10.9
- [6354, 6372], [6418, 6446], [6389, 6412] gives 0.0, 10.5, 10.7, 10.8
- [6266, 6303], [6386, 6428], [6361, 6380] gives 0.2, 10.7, 10.6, 10.8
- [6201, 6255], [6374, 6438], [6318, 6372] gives -0.6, 10.9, 11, 10.8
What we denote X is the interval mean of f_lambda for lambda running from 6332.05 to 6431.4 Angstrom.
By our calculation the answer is 10.8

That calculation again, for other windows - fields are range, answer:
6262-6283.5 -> 10.9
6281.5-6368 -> 10.8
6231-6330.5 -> 10.7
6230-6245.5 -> 10.8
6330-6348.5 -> 11.2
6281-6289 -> 10.5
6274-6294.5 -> 10.8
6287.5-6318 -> 10.5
